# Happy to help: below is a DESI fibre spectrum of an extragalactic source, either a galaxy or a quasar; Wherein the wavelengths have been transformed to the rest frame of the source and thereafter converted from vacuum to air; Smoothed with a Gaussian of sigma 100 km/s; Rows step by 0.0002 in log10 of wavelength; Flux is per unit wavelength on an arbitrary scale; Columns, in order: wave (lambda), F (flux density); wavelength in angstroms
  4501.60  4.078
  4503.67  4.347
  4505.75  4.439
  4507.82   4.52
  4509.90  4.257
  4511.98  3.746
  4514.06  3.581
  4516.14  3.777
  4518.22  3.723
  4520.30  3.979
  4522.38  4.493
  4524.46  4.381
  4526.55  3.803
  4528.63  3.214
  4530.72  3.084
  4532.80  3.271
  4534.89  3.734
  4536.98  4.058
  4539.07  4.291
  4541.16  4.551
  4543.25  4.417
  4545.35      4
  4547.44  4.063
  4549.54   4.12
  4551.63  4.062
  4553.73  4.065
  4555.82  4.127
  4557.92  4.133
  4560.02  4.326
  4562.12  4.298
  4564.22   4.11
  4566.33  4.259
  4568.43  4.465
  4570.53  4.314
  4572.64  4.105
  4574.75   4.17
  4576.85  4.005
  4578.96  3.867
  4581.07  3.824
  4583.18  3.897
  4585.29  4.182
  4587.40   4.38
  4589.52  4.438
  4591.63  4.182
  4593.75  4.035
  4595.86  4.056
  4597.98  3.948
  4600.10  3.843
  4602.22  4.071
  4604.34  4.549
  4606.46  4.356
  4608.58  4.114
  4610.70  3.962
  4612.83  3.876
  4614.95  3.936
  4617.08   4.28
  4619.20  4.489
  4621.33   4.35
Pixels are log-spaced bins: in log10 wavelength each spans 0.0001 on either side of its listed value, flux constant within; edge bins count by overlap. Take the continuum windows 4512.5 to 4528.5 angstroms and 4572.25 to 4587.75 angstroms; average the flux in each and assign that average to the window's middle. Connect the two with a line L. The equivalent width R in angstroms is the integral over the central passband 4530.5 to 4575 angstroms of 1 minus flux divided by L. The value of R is -1.43 angstroms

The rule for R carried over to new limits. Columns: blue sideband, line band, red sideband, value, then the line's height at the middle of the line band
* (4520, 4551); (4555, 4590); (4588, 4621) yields -0.9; 4.06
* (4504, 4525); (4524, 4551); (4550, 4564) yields 1.4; 4.13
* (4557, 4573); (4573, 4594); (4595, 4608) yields 0.5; 4.2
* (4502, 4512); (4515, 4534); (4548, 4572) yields 2.3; 4.27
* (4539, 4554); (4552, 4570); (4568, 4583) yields -0.4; 4.14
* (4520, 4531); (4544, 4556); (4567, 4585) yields -0.3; 3.97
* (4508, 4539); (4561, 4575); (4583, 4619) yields -0.9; 4.01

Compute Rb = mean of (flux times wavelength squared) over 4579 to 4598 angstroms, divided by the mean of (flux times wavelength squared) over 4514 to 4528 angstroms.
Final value 1.06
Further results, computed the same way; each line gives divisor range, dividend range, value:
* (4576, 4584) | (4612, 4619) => 1.07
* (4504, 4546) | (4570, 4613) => 1.06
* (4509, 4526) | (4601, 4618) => 1.08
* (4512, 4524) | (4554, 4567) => 1.09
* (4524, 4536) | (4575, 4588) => 1.16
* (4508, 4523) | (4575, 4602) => 1.06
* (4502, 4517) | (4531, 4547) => 0.99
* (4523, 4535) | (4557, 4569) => 1.20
